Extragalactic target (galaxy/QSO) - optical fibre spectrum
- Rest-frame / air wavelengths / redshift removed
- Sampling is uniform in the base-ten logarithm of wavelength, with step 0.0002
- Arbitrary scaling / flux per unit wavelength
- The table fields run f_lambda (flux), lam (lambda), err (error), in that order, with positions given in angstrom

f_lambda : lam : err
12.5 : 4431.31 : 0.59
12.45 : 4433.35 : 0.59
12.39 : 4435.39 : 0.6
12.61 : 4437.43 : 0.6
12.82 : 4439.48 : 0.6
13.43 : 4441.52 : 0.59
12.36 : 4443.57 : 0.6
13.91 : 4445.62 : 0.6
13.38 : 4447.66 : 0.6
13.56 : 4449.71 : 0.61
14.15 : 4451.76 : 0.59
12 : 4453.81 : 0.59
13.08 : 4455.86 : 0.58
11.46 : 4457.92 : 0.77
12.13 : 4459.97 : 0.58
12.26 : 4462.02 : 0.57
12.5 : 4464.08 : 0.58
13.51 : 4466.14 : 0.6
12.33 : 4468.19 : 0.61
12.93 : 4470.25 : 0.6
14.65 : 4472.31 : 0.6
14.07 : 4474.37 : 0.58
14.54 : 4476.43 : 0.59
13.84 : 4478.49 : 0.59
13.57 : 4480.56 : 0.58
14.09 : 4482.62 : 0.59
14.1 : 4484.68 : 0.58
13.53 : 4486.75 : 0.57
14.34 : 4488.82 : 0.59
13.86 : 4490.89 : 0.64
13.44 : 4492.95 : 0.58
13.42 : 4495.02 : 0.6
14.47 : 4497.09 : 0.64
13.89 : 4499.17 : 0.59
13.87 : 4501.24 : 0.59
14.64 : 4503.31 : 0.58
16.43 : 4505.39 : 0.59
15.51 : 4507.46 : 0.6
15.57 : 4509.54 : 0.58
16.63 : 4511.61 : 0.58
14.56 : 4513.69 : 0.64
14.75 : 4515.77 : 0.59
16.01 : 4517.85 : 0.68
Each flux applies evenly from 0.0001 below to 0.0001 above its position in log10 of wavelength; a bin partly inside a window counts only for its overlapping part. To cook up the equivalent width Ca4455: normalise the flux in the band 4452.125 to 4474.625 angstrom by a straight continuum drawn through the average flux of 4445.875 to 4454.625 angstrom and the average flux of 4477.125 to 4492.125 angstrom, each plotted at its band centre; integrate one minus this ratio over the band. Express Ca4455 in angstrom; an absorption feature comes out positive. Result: 1.3 angstrom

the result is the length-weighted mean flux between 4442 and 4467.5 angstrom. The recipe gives 12.9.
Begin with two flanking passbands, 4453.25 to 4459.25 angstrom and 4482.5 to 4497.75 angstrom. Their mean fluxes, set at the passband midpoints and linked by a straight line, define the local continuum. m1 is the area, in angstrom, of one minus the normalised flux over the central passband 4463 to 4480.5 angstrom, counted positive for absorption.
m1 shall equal -0.8 angstrom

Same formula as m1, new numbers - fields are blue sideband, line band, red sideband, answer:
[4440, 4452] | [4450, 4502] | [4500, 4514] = 3.3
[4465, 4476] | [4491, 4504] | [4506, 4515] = 0.9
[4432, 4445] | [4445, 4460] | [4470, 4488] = 0.2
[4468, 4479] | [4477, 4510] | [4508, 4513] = 1.5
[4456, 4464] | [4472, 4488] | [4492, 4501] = -1.2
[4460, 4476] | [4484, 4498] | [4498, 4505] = 0.1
